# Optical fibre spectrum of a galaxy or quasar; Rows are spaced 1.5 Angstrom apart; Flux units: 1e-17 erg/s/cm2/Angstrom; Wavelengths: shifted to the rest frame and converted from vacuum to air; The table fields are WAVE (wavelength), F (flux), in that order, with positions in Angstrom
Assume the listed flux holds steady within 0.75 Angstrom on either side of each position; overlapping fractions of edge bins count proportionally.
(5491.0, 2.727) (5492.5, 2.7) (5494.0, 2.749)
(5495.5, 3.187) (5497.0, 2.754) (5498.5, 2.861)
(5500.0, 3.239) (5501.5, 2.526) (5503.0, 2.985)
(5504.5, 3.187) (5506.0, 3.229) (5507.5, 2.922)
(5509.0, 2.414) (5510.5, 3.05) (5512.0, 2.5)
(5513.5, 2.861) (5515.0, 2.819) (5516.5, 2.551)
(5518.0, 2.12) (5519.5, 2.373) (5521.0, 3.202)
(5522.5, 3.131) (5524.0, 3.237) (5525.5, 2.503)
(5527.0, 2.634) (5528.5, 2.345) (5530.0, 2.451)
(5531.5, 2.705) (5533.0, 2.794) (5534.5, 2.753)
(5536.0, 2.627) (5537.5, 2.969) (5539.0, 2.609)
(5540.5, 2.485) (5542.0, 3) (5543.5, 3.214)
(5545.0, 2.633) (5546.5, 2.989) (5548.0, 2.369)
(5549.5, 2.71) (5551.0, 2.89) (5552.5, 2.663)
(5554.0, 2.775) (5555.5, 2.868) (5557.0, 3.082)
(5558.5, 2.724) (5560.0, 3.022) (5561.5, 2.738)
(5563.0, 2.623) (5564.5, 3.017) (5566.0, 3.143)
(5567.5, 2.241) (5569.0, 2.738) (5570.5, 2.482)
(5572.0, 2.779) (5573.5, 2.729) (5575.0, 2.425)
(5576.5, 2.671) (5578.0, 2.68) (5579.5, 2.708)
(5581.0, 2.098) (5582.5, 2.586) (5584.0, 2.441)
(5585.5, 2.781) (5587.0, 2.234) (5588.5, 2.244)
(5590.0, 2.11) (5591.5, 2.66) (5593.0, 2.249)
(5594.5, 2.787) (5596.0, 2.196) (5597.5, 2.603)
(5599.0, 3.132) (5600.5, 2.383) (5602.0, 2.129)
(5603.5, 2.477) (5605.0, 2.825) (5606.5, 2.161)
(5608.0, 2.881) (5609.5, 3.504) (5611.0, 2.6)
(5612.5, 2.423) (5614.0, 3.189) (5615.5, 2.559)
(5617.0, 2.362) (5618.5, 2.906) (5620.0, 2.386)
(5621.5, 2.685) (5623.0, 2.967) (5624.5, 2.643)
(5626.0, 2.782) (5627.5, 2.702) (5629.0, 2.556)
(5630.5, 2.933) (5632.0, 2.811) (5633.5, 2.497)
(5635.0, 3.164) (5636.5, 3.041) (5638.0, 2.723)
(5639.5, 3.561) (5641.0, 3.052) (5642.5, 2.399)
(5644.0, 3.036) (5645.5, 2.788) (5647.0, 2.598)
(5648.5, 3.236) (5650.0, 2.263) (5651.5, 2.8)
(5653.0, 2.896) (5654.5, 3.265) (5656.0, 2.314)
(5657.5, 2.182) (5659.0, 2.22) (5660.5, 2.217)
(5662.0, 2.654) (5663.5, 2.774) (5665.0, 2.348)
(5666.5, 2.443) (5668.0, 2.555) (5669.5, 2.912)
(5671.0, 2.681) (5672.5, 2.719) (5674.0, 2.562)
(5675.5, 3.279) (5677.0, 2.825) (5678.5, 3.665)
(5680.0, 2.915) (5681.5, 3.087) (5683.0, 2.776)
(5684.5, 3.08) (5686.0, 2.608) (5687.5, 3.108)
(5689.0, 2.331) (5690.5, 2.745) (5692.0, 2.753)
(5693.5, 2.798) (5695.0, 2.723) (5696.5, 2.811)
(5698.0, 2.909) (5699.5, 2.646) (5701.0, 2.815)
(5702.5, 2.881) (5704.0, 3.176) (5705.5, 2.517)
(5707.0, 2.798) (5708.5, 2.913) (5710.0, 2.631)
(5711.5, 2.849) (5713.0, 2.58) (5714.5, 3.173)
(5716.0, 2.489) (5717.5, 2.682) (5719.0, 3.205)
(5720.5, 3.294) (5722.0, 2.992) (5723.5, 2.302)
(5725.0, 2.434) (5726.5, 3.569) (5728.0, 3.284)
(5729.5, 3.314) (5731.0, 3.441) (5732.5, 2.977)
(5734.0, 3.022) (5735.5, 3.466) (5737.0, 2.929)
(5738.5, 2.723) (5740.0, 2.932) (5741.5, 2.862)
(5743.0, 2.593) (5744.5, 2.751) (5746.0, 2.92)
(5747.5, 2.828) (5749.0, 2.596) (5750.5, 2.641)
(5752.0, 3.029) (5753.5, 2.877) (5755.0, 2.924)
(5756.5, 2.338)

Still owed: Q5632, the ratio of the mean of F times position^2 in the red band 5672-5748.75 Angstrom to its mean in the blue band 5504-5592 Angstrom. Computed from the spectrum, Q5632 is 1.13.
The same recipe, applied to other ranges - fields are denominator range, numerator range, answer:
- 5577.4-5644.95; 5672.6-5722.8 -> 1.11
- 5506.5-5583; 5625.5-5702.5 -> 1.07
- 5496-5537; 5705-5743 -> 1.14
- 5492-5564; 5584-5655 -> 1.00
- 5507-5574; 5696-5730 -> 1.12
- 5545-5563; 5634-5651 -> 1.07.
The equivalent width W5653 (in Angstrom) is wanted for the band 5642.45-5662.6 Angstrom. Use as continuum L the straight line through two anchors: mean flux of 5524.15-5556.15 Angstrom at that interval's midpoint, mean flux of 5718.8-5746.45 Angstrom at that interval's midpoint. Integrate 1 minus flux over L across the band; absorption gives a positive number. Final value 1.7 Angstrom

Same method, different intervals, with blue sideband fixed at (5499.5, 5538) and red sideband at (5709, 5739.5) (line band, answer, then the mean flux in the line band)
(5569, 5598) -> 3.4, 2.5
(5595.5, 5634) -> 2.6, 2.67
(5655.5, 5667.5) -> 2.1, 2.4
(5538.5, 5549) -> 0.1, 2.76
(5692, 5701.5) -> 0.5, 2.78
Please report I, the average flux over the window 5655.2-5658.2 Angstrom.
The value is 2.27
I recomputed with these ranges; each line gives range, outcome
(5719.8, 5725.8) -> 2.76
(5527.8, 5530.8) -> 2.4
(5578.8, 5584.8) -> 2.46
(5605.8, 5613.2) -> 2.72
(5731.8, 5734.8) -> 3.01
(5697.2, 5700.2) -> 2.78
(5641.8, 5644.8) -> 2.72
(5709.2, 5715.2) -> 2.81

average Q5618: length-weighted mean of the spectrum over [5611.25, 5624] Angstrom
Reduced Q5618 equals 2.68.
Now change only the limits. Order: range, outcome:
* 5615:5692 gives 2.76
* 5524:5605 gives 2.65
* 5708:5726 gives 2.8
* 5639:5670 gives 2.68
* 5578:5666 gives 2.65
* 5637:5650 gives 2.89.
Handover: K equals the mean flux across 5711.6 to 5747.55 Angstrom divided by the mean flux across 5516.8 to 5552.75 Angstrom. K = 1.1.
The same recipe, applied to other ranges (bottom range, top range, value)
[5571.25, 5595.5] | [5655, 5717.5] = 1.09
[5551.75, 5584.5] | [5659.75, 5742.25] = 1.06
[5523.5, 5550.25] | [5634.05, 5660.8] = 1.02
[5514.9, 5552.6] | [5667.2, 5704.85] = 1.05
